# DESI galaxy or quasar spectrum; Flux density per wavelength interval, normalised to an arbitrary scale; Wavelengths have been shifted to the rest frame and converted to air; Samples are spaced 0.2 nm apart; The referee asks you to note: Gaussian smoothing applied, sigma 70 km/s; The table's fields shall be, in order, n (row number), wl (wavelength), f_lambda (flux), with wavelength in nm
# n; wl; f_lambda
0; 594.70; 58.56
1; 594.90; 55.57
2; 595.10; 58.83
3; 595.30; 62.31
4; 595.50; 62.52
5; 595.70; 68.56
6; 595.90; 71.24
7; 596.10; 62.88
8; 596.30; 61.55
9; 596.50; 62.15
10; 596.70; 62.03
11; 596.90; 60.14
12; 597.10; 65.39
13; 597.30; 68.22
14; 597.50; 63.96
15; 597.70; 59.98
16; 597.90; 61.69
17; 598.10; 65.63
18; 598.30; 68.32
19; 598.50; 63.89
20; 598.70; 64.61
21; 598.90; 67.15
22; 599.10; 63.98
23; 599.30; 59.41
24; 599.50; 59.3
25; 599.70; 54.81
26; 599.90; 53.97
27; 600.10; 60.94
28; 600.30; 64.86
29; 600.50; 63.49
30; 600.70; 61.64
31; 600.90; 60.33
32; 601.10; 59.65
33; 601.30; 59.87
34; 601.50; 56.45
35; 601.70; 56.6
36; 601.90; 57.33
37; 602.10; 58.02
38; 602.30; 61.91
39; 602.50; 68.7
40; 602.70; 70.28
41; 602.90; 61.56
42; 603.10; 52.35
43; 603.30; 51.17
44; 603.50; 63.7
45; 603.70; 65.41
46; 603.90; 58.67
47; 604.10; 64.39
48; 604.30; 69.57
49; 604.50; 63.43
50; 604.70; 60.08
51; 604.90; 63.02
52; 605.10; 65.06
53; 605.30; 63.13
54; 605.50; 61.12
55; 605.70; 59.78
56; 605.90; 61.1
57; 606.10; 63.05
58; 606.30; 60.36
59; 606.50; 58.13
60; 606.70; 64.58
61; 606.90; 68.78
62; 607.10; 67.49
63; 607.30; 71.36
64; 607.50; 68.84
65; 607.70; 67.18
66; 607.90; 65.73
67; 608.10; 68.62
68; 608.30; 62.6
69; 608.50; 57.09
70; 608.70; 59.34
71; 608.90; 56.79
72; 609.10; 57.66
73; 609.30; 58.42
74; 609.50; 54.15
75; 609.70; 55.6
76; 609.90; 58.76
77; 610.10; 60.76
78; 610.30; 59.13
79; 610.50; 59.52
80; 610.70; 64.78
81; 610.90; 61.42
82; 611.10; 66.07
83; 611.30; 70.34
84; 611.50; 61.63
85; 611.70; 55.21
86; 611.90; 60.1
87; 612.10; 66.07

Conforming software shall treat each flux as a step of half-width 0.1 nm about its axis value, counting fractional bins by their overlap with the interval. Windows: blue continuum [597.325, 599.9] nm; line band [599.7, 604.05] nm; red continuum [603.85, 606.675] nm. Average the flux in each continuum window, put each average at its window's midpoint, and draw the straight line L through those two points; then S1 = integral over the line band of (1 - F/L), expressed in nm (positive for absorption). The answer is 0.153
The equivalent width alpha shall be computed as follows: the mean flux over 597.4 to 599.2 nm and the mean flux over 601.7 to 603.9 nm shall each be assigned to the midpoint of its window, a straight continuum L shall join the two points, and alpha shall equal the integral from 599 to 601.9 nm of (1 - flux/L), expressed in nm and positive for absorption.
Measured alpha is 0.14 nm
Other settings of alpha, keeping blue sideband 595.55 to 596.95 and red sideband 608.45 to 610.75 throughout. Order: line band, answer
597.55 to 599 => -0.03 nm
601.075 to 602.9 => 0.02 nm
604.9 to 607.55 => -0.18 nm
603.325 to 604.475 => -0.05 nm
